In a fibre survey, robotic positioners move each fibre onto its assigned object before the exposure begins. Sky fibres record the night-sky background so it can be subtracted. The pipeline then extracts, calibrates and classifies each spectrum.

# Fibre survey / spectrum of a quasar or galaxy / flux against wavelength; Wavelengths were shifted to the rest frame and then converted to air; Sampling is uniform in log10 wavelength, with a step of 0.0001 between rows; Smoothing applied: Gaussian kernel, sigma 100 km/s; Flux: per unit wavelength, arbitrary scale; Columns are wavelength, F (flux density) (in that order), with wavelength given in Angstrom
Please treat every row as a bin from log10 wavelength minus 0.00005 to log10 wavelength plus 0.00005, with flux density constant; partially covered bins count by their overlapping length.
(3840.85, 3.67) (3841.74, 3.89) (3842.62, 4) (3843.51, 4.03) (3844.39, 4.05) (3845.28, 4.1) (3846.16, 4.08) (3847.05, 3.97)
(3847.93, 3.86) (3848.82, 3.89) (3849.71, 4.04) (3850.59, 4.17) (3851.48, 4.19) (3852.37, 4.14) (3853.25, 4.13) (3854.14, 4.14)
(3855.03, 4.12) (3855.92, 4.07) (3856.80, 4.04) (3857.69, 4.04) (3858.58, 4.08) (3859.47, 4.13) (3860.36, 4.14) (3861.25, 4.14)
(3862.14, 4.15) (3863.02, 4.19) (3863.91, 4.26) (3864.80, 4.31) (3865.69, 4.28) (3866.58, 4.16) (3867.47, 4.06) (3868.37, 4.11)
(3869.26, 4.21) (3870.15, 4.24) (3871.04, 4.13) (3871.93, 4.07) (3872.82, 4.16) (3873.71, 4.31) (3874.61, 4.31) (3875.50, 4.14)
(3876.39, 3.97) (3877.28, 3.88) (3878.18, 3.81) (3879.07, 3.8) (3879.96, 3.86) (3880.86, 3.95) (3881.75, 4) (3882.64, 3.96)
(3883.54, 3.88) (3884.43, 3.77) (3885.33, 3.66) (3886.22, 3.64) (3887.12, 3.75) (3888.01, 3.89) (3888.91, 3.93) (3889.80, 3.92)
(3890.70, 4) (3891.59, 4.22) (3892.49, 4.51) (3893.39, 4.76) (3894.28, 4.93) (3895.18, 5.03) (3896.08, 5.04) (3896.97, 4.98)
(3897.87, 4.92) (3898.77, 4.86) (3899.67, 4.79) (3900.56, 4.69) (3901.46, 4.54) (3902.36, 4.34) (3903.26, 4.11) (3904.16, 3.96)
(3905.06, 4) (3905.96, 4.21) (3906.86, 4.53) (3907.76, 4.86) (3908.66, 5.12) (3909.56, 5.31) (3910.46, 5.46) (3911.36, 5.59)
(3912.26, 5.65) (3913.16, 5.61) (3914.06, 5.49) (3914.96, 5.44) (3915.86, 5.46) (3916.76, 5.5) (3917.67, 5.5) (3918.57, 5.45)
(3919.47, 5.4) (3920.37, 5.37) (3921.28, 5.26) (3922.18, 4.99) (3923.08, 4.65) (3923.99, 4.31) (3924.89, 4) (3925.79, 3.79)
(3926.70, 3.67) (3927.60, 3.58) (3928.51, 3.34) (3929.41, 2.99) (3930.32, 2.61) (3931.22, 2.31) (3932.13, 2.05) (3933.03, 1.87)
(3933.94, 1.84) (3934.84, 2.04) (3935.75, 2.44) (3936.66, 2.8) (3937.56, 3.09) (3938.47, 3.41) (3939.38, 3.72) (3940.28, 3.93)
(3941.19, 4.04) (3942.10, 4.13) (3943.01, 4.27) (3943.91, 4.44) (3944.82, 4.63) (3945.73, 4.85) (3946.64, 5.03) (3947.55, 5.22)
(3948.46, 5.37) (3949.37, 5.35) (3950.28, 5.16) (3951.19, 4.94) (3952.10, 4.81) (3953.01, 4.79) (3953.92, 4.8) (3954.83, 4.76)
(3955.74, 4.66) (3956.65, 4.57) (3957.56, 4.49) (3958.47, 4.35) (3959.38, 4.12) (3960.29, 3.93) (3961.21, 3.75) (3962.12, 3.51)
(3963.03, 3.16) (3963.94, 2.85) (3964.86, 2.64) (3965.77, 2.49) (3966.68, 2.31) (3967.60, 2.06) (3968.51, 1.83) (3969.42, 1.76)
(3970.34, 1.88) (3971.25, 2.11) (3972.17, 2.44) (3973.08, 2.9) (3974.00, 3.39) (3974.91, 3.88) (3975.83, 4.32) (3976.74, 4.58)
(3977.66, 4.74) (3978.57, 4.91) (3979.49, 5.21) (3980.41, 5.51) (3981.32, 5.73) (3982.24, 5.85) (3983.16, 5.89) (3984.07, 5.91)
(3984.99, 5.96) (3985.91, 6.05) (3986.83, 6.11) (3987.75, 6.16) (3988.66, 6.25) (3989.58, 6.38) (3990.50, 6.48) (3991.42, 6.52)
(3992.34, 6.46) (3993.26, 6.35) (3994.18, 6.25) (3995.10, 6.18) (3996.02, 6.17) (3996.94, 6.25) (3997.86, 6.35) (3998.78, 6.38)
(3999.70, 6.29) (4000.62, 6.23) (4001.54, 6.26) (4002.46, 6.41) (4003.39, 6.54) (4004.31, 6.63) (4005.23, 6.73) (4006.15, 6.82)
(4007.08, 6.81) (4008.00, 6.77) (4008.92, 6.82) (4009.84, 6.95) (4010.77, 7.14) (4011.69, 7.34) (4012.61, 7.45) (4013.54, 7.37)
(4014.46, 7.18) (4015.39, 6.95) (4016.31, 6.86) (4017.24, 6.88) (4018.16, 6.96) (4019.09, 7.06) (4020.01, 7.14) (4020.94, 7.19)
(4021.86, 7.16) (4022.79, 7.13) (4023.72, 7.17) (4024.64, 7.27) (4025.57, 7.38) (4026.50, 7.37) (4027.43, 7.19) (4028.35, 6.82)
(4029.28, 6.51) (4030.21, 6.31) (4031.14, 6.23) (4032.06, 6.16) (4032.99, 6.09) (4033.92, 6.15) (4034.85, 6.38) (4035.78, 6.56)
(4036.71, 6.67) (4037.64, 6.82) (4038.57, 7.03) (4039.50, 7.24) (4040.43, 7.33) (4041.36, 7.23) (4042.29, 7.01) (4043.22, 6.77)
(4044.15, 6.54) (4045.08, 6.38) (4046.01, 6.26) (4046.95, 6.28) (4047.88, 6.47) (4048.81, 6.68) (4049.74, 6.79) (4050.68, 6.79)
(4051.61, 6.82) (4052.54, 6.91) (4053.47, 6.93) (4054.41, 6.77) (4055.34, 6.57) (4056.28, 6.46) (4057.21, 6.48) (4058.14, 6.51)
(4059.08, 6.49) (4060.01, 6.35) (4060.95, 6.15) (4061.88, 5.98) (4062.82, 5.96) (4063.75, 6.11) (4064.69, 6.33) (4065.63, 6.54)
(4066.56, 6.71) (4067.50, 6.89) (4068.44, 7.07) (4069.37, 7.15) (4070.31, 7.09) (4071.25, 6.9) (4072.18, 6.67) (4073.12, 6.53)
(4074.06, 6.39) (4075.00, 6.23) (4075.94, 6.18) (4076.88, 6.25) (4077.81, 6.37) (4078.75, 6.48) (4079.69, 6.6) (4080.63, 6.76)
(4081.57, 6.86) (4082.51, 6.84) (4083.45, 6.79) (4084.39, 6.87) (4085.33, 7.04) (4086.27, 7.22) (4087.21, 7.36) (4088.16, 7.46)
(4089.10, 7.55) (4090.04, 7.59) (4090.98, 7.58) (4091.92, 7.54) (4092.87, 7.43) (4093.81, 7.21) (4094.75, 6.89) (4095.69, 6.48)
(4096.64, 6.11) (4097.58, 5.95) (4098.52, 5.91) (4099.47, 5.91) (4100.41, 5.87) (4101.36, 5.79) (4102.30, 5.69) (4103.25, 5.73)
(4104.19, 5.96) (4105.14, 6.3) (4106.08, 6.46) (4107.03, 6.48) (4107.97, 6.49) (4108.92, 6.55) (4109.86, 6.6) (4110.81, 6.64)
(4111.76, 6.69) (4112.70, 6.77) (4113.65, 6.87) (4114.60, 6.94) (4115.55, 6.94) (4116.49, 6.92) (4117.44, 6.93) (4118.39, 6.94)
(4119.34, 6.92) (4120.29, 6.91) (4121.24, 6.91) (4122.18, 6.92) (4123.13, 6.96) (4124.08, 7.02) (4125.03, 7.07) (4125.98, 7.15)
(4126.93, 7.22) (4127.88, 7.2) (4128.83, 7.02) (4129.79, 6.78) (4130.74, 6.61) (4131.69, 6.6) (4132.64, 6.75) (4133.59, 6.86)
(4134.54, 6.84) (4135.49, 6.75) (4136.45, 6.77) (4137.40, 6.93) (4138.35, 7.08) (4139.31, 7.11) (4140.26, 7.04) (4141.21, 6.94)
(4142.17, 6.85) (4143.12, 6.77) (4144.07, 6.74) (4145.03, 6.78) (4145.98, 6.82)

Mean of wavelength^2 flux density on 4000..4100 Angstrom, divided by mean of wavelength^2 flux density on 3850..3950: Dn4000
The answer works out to 1.72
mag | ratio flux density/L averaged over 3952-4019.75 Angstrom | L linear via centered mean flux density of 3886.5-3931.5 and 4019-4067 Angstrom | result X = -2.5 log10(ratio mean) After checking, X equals 0.10 mag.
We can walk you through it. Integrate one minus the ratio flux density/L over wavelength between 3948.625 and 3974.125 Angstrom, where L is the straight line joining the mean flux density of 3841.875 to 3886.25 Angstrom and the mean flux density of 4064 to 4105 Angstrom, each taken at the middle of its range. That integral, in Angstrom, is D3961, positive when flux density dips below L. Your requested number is 7.9 Angstrom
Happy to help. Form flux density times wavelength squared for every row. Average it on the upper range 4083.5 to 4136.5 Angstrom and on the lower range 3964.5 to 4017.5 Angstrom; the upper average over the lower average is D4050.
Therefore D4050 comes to 1.30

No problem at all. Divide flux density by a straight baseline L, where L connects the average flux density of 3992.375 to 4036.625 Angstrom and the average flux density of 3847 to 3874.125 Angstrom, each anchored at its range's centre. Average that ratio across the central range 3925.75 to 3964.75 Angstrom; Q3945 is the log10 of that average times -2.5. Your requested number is 0.41 mag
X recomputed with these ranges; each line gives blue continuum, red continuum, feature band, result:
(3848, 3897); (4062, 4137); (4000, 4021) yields -0.20 mag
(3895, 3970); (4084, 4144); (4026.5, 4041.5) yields -0.18 mag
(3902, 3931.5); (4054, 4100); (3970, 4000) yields 0.04 mag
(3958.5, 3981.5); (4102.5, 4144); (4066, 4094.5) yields -0.18 mag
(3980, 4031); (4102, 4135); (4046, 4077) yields 0.02 mag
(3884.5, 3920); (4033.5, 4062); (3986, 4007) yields -0.07 mag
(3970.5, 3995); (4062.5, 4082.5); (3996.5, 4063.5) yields -0.14 mag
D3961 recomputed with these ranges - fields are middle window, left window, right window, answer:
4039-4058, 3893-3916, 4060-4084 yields -1.2 Angstrom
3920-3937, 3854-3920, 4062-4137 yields 5.3 Angstrom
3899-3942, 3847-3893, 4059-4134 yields 3.9 Angstrom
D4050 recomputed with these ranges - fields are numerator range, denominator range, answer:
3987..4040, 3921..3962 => 1.75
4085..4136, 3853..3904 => 1.81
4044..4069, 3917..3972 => 1.82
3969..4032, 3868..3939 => 1.52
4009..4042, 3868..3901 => 1.76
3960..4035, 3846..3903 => 1.45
